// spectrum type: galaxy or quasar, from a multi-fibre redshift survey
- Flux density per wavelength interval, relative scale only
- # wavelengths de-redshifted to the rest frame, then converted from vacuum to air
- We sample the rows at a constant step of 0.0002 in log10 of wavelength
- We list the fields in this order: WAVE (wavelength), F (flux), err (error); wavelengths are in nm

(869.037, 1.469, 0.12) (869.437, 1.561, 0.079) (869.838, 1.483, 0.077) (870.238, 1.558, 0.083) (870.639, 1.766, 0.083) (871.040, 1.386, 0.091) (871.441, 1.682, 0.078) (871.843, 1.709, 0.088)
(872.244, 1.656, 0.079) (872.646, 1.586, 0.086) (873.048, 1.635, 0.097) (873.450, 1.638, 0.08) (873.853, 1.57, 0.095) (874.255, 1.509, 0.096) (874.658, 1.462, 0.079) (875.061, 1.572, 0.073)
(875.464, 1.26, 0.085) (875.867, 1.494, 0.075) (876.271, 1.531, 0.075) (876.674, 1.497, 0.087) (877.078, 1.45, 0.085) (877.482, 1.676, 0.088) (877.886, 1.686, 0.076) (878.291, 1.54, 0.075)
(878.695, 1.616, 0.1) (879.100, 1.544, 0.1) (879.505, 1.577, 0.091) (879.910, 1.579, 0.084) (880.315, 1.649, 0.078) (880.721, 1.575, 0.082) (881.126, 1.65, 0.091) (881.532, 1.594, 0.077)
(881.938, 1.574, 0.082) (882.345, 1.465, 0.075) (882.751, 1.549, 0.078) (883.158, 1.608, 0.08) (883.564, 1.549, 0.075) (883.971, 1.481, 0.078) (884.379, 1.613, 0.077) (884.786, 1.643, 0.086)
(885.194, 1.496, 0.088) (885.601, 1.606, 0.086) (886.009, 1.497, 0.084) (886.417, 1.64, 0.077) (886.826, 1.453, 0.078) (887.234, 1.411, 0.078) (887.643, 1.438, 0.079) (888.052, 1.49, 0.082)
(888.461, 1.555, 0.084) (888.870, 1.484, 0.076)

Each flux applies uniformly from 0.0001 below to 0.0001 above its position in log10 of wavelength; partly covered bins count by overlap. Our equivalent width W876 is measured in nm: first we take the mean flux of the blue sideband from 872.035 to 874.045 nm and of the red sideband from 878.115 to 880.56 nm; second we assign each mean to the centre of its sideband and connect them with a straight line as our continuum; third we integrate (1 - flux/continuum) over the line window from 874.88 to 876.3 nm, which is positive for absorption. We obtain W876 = 0.132 nm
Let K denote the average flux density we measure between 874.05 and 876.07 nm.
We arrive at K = 1.46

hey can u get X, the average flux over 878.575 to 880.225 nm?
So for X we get 1.58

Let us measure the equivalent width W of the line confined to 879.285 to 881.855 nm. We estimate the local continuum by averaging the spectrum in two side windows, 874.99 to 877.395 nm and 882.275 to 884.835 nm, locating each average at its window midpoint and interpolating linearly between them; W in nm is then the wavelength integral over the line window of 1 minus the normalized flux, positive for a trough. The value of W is -0.13 nm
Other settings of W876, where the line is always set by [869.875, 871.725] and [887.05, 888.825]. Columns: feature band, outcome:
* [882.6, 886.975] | -0.18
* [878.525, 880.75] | -0.09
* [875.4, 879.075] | 0.02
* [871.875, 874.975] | -0.02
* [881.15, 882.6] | -0.04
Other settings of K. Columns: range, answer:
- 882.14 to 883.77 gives 1.54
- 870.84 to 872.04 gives 1.59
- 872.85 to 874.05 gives 1.61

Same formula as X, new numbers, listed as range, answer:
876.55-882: 1.59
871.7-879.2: 1.56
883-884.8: 1.57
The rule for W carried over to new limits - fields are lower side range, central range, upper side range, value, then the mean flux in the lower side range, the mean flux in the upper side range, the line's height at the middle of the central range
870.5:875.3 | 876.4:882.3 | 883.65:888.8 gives -0.08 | 1.59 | 1.53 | 1.56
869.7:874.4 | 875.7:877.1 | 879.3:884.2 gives 0.08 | 1.6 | 1.57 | 1.59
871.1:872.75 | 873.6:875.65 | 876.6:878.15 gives 0.17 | 1.64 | 1.58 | 1.61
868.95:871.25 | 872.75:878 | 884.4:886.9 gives 0.05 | 1.54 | 1.57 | 1.55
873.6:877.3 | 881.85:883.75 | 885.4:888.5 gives -0.06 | 1.49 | 1.51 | 1.5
